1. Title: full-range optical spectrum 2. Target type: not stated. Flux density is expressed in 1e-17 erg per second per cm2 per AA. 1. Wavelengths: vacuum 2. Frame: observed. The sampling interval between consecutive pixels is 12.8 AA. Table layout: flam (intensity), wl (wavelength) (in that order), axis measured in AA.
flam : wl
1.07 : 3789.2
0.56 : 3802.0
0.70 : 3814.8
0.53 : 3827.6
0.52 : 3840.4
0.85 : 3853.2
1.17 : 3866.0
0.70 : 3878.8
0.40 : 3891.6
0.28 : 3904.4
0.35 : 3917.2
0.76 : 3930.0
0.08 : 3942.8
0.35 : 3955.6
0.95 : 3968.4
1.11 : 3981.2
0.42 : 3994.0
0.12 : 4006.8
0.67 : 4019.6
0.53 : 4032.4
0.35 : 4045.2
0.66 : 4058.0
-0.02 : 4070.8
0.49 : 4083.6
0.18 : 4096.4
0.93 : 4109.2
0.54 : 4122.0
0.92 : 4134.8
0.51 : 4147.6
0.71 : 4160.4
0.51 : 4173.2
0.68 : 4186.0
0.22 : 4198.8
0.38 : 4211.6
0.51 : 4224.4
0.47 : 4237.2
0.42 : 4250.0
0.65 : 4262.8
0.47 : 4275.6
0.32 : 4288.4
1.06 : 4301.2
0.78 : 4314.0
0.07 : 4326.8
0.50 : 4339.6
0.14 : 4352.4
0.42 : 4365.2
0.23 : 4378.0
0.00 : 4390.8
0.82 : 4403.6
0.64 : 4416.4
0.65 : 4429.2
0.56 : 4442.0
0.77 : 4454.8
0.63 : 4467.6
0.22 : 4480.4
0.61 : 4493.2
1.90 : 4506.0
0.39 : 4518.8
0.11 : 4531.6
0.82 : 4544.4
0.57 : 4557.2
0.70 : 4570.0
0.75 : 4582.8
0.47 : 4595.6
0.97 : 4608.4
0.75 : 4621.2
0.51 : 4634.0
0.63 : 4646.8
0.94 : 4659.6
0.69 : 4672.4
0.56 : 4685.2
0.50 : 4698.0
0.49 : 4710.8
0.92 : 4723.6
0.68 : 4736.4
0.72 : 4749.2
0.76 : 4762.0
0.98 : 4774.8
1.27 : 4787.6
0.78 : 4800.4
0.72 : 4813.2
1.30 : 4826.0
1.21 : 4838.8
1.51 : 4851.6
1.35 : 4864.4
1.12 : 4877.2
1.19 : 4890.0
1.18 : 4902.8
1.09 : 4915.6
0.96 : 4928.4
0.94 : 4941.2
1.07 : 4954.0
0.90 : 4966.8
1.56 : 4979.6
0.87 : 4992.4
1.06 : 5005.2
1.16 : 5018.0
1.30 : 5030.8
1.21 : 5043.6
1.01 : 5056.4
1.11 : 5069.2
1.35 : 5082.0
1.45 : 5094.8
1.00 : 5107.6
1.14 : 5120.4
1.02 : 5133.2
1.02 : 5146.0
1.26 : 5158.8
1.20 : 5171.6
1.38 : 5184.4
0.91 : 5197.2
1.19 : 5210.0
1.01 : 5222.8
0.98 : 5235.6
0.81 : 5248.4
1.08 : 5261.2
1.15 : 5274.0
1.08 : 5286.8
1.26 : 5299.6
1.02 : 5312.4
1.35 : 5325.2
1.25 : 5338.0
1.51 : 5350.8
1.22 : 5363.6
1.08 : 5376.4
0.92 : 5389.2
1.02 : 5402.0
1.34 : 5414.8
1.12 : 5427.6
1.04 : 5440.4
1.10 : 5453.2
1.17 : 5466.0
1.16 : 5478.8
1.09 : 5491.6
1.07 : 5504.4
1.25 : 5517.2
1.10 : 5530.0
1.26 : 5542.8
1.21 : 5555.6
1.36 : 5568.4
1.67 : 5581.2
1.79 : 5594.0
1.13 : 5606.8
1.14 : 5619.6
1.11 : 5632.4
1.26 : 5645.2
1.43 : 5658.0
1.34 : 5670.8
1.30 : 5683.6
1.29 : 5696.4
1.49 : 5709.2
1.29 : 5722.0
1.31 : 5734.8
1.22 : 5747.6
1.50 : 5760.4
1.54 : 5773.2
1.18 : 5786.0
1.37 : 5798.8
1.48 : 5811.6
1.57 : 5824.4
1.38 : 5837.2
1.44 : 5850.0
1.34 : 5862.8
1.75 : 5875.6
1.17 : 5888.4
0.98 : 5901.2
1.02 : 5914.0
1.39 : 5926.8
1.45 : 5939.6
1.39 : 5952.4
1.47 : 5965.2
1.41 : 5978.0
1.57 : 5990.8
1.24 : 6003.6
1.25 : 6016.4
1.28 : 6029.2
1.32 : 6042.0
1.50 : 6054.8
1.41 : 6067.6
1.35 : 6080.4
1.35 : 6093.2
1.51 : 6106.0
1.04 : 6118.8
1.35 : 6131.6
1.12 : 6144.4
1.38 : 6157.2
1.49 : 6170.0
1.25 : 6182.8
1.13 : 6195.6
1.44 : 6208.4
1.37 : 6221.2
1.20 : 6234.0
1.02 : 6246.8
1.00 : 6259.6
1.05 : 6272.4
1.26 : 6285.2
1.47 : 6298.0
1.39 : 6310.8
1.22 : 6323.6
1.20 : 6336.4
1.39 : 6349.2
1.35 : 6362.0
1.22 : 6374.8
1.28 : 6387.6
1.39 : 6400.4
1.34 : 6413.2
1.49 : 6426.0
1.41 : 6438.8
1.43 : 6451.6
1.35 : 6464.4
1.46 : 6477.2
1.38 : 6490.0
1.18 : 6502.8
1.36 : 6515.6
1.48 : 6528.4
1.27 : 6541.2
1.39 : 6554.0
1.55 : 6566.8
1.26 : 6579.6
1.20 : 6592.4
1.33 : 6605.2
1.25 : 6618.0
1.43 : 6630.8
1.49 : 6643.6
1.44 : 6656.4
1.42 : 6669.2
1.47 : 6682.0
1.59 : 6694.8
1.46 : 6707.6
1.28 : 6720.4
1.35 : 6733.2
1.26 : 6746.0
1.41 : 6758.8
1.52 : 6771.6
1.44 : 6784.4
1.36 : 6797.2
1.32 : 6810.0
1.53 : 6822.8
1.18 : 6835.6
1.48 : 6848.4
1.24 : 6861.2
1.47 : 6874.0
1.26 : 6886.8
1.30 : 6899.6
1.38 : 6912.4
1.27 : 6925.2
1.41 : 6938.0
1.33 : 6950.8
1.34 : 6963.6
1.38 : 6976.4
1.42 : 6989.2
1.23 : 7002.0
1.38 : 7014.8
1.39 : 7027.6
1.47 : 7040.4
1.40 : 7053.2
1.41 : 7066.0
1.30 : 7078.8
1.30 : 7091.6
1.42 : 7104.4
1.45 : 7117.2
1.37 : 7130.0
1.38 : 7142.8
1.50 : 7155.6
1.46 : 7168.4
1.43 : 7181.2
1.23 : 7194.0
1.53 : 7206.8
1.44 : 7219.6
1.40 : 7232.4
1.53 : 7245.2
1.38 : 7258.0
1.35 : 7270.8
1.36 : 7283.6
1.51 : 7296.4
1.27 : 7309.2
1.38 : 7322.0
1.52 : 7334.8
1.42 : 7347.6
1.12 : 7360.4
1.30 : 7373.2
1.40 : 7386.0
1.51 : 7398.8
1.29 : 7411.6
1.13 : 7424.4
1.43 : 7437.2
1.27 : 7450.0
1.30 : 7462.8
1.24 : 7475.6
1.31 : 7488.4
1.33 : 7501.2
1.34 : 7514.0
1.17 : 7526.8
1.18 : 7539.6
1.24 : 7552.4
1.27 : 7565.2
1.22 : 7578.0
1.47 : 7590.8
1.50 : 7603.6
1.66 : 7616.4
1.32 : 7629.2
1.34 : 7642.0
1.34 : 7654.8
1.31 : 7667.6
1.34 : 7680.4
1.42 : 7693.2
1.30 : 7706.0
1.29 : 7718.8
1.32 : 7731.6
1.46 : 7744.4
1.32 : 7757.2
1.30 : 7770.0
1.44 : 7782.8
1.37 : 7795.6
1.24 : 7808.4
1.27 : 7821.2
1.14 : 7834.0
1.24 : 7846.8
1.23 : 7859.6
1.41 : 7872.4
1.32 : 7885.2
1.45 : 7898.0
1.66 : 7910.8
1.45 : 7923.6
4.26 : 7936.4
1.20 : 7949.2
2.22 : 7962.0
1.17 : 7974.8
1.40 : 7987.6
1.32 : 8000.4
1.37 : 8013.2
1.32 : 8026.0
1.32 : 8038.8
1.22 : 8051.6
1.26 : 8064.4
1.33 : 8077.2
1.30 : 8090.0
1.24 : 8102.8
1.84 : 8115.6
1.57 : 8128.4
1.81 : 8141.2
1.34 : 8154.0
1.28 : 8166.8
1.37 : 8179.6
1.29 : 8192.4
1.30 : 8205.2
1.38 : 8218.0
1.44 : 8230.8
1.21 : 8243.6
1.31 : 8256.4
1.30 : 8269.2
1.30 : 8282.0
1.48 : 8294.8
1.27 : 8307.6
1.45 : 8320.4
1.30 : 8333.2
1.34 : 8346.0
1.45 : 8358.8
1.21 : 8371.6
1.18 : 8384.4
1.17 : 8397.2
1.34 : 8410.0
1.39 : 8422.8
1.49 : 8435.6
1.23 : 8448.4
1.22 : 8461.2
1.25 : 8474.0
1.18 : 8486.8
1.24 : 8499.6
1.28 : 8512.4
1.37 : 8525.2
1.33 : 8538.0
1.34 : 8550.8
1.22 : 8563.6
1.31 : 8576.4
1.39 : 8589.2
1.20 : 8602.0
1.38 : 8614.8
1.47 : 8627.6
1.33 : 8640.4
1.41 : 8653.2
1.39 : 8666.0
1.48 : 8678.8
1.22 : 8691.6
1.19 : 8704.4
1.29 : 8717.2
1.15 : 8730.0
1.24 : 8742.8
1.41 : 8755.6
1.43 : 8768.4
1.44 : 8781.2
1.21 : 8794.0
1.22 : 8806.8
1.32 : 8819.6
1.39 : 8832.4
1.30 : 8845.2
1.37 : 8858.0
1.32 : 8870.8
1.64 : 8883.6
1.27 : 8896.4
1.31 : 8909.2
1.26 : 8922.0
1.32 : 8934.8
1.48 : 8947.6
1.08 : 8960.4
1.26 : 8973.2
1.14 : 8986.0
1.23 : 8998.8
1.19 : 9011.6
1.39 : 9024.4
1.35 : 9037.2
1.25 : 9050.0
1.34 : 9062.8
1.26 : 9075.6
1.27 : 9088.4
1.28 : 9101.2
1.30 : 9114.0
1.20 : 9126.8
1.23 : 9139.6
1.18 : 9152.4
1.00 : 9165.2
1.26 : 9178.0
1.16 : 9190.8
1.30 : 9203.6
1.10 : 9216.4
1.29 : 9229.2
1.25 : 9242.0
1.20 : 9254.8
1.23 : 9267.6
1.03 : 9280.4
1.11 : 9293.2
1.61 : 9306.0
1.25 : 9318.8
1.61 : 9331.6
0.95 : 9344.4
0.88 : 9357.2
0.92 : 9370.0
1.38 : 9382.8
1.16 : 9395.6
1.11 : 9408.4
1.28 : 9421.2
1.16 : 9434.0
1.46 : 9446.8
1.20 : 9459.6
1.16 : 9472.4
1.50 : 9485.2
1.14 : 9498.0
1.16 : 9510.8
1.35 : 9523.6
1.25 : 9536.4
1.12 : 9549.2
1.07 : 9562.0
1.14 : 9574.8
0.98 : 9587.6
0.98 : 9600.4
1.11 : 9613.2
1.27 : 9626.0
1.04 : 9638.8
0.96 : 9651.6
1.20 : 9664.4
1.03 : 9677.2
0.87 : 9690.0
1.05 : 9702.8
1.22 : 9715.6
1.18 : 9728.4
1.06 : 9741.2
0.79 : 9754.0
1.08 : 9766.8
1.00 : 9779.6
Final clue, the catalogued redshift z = 0.209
